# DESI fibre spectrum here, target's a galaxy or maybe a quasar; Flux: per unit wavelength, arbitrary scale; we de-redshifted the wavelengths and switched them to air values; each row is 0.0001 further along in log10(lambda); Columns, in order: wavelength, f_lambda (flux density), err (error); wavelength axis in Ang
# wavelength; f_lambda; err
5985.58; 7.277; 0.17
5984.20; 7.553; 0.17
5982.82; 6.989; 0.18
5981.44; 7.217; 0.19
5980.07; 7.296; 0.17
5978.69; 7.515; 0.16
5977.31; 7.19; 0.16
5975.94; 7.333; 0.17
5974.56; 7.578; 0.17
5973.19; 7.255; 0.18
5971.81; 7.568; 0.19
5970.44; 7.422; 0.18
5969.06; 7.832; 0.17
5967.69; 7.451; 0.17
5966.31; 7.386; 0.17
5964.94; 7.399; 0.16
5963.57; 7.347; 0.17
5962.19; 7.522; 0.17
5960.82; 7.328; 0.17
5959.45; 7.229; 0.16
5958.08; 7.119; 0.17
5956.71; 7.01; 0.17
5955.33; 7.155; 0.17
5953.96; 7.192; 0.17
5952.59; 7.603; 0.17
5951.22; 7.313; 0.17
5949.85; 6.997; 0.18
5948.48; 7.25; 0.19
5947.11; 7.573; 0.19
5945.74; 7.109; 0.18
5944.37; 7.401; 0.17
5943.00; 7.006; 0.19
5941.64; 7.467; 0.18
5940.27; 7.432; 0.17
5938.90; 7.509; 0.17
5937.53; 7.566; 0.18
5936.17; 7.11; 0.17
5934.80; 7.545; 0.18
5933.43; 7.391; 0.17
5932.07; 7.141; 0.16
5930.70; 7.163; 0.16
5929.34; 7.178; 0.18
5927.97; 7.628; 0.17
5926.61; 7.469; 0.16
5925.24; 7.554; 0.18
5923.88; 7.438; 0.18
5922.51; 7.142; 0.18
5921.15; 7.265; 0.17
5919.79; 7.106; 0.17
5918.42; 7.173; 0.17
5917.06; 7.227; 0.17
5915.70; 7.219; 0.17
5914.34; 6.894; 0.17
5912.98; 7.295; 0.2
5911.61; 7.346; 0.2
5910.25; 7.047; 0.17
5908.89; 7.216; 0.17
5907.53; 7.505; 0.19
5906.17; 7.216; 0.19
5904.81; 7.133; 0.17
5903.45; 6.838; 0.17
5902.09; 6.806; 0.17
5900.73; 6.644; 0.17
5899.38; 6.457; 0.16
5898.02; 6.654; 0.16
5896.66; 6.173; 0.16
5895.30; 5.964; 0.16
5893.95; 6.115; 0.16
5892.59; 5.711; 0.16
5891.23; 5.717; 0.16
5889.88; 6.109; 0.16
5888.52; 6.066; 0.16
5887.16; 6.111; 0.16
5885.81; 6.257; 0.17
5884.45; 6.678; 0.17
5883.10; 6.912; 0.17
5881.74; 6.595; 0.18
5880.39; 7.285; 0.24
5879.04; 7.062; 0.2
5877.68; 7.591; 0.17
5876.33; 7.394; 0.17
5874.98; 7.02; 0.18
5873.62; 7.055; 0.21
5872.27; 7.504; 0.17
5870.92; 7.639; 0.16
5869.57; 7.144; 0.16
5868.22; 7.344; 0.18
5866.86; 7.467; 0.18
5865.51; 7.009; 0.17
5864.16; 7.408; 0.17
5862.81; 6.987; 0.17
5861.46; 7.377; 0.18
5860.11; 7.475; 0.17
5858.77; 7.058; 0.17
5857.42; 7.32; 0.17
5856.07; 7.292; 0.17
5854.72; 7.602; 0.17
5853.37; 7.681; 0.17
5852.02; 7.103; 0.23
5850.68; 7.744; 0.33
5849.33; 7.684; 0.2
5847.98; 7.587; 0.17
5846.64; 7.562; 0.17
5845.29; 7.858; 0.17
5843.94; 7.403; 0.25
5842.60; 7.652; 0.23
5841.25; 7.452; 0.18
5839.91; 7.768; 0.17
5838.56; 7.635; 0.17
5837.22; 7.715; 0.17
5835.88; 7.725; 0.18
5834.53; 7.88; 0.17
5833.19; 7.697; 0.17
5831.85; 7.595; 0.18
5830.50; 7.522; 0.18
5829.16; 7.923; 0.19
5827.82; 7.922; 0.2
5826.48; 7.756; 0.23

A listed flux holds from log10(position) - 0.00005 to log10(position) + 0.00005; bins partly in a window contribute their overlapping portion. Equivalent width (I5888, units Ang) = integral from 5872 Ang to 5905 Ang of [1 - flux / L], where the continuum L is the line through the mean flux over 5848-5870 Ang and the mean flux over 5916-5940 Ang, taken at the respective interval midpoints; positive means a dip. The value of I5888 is 3.3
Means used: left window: 7.36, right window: 7.33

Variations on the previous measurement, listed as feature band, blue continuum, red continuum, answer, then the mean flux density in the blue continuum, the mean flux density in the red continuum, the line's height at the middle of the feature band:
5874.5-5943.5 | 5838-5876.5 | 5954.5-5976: 3.9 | 7.42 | 7.37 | 7.4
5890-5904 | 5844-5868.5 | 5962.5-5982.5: 2.1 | 7.42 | 7.41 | 7.41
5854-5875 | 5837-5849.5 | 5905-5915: 0.5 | 7.63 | 7.21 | 7.49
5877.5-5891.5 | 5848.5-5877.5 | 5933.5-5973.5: 1.5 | 7.35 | 7.35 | 7.35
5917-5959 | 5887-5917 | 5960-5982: -1.4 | 6.67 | 7.42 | 7.06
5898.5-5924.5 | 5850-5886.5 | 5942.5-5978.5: 0.6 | 7.22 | 7.33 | 7.27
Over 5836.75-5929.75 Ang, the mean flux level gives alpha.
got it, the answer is 7.11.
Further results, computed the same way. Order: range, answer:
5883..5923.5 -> 6.74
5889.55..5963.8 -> 7.09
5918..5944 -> 7.33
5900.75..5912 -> 7.1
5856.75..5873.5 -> 7.31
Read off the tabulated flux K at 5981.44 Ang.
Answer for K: 7.217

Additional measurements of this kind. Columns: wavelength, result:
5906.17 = 7.216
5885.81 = 6.257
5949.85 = 6.997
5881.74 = 6.595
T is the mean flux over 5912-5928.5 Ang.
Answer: 7.28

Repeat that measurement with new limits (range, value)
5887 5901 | 6.14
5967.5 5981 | 7.44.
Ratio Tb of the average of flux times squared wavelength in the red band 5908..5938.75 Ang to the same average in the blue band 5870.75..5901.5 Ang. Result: 1.1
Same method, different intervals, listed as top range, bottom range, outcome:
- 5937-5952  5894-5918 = 1.08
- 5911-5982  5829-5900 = 1.06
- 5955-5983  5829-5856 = 1.01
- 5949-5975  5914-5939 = 1.02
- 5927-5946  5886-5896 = 1.25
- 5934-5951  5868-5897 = 1.12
